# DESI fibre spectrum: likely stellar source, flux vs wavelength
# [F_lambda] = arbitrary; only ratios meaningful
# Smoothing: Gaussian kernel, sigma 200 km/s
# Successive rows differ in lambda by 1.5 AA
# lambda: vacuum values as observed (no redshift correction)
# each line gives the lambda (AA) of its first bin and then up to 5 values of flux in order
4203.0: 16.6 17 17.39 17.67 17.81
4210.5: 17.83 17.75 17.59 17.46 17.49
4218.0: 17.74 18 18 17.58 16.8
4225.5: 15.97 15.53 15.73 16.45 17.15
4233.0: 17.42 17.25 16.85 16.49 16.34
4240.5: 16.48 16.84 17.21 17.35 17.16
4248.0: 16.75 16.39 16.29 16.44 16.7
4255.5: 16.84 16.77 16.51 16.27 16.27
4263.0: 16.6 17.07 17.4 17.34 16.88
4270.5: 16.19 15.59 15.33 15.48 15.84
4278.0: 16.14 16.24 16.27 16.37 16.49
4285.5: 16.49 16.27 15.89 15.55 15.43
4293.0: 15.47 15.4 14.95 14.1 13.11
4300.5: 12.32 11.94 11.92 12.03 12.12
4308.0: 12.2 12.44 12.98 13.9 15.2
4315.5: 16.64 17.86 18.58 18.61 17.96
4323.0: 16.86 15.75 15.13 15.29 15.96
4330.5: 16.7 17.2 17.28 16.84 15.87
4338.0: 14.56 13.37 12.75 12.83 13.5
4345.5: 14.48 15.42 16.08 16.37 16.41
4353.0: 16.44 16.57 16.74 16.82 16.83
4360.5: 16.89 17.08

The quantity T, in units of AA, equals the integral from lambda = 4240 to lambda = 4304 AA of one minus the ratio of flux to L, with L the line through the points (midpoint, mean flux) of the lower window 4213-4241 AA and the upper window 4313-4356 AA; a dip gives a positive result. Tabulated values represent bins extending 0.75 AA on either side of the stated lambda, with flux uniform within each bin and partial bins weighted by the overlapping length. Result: 2.4 AA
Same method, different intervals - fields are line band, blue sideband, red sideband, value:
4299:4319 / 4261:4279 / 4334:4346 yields 1.88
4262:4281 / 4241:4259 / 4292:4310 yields -1.33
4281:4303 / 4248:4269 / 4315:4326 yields 2.63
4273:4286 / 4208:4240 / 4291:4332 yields -0.32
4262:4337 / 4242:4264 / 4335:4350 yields 0.05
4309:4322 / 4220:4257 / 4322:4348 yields -0.38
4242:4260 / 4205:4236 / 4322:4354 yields 0.03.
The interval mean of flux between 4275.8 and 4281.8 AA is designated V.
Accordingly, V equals 16.1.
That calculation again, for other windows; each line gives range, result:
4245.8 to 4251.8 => 16.6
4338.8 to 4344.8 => 13.1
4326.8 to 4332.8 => 16.3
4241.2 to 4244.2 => 17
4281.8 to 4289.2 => 16.3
